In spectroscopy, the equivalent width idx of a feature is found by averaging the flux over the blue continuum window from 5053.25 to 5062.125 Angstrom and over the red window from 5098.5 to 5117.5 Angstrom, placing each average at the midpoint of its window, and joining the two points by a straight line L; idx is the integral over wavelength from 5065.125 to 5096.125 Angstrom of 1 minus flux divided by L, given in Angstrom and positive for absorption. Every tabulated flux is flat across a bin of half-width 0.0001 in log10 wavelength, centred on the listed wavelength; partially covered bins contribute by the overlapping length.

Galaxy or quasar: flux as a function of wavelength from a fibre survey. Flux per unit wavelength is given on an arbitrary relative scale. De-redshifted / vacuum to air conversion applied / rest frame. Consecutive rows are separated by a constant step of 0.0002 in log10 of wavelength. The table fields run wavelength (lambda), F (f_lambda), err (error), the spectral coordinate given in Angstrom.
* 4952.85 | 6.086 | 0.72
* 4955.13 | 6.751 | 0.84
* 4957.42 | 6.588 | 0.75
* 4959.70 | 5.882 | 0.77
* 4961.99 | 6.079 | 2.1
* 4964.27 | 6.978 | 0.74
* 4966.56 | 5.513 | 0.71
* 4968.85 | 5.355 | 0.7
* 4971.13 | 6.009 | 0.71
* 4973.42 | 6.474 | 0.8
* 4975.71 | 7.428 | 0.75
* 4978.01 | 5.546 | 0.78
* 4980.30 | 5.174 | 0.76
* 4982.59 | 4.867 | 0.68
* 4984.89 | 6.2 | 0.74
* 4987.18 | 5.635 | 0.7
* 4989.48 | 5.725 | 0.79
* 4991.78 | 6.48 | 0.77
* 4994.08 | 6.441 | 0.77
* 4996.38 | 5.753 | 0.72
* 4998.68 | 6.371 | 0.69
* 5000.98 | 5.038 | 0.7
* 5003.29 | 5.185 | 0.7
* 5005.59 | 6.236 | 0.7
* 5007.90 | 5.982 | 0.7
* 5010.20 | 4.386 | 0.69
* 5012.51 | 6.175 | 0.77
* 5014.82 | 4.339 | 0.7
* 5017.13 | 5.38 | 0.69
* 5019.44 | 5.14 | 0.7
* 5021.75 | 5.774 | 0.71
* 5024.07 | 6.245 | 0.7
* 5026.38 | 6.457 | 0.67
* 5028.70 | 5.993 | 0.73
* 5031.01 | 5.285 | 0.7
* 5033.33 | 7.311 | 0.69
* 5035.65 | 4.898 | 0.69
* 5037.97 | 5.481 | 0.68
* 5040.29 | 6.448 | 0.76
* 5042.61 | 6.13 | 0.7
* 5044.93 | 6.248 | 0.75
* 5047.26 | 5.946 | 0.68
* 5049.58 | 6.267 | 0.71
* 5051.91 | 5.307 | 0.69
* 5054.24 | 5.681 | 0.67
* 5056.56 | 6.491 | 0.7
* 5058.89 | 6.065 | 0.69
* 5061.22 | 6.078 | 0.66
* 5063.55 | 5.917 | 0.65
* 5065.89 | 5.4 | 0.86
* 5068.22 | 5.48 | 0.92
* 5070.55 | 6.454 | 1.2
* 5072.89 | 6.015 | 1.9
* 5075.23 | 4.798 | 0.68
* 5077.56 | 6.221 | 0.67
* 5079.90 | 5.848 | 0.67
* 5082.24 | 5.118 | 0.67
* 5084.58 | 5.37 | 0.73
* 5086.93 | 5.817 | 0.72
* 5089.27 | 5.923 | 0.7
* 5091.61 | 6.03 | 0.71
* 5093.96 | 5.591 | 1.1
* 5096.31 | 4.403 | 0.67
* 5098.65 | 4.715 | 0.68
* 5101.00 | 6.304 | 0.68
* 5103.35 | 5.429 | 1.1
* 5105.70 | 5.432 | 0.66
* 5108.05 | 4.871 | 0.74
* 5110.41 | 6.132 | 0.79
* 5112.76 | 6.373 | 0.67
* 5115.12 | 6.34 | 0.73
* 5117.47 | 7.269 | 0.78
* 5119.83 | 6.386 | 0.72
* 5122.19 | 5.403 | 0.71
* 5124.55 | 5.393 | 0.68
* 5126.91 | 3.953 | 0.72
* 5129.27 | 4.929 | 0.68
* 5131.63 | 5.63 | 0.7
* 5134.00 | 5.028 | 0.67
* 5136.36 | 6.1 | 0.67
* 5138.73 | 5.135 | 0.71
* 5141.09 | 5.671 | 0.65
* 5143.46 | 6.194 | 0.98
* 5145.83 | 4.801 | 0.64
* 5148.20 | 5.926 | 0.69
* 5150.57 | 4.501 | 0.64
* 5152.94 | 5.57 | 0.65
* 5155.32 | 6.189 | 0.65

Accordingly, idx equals 1.67 Angstrom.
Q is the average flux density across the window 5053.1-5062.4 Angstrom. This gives 6.09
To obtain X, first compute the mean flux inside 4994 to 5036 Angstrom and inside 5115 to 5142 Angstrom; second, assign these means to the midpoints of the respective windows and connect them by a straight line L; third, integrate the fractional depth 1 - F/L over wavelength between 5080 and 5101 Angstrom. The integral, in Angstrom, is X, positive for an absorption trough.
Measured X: 0.6 Angstrom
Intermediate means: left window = 5.7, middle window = 5.45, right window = 5.57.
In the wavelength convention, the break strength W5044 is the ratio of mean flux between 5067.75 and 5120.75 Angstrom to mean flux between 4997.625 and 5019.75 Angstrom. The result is 1.06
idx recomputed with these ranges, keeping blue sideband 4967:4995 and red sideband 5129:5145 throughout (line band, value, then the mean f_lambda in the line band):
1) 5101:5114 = -0.2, 5.71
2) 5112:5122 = -1.6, 6.48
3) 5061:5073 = -0.3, 5.86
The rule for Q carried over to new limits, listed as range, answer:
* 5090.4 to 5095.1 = 5.81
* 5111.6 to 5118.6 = 6.66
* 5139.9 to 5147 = 5.56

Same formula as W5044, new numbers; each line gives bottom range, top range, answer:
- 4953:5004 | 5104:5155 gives 0.93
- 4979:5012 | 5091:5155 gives 0.97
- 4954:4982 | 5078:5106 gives 0.90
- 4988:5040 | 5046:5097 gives 1.00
